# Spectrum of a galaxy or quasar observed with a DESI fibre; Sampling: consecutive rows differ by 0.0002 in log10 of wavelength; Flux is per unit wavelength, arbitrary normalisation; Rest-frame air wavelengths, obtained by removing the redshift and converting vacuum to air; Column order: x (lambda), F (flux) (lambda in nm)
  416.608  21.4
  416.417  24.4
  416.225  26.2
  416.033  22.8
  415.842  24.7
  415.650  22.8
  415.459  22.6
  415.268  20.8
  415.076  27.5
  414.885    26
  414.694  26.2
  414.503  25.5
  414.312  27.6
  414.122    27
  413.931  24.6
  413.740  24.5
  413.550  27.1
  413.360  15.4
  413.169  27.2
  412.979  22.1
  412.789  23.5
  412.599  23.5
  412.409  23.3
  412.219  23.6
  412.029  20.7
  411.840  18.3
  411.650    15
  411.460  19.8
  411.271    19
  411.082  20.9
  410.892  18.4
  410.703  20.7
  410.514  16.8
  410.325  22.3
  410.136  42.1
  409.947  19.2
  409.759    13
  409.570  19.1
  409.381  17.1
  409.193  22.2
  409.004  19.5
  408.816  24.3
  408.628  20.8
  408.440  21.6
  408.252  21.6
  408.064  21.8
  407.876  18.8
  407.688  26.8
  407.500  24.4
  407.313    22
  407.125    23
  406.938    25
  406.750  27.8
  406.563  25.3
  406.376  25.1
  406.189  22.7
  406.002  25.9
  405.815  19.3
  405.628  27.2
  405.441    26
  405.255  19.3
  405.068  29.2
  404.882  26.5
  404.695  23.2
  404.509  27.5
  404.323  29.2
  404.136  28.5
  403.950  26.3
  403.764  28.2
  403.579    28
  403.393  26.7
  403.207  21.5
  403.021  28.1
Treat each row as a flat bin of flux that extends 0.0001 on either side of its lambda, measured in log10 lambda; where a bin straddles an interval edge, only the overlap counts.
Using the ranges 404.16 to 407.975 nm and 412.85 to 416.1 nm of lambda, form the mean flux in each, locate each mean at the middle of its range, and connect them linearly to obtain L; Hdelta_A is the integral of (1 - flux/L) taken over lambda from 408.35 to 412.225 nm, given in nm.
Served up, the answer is 0.62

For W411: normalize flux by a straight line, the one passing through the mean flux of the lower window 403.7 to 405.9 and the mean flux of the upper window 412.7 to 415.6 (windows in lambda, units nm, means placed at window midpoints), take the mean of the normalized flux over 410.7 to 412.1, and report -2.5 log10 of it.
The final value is 0.29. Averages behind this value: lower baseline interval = 25.9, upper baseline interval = 24.5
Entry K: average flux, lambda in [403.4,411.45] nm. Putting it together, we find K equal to 23.5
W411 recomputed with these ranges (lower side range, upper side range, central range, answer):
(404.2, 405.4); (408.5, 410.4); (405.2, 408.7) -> 0.028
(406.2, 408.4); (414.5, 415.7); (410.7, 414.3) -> 0.105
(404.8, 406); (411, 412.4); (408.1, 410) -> 0.103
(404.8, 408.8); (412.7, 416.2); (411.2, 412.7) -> 0.183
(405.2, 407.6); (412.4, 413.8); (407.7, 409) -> 0.106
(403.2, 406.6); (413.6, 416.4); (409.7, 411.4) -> 0.173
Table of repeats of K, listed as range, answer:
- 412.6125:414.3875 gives 24.3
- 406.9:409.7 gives 21.7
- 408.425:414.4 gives 21.9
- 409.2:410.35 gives 22.1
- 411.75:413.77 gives 22.6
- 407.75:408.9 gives 21.6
